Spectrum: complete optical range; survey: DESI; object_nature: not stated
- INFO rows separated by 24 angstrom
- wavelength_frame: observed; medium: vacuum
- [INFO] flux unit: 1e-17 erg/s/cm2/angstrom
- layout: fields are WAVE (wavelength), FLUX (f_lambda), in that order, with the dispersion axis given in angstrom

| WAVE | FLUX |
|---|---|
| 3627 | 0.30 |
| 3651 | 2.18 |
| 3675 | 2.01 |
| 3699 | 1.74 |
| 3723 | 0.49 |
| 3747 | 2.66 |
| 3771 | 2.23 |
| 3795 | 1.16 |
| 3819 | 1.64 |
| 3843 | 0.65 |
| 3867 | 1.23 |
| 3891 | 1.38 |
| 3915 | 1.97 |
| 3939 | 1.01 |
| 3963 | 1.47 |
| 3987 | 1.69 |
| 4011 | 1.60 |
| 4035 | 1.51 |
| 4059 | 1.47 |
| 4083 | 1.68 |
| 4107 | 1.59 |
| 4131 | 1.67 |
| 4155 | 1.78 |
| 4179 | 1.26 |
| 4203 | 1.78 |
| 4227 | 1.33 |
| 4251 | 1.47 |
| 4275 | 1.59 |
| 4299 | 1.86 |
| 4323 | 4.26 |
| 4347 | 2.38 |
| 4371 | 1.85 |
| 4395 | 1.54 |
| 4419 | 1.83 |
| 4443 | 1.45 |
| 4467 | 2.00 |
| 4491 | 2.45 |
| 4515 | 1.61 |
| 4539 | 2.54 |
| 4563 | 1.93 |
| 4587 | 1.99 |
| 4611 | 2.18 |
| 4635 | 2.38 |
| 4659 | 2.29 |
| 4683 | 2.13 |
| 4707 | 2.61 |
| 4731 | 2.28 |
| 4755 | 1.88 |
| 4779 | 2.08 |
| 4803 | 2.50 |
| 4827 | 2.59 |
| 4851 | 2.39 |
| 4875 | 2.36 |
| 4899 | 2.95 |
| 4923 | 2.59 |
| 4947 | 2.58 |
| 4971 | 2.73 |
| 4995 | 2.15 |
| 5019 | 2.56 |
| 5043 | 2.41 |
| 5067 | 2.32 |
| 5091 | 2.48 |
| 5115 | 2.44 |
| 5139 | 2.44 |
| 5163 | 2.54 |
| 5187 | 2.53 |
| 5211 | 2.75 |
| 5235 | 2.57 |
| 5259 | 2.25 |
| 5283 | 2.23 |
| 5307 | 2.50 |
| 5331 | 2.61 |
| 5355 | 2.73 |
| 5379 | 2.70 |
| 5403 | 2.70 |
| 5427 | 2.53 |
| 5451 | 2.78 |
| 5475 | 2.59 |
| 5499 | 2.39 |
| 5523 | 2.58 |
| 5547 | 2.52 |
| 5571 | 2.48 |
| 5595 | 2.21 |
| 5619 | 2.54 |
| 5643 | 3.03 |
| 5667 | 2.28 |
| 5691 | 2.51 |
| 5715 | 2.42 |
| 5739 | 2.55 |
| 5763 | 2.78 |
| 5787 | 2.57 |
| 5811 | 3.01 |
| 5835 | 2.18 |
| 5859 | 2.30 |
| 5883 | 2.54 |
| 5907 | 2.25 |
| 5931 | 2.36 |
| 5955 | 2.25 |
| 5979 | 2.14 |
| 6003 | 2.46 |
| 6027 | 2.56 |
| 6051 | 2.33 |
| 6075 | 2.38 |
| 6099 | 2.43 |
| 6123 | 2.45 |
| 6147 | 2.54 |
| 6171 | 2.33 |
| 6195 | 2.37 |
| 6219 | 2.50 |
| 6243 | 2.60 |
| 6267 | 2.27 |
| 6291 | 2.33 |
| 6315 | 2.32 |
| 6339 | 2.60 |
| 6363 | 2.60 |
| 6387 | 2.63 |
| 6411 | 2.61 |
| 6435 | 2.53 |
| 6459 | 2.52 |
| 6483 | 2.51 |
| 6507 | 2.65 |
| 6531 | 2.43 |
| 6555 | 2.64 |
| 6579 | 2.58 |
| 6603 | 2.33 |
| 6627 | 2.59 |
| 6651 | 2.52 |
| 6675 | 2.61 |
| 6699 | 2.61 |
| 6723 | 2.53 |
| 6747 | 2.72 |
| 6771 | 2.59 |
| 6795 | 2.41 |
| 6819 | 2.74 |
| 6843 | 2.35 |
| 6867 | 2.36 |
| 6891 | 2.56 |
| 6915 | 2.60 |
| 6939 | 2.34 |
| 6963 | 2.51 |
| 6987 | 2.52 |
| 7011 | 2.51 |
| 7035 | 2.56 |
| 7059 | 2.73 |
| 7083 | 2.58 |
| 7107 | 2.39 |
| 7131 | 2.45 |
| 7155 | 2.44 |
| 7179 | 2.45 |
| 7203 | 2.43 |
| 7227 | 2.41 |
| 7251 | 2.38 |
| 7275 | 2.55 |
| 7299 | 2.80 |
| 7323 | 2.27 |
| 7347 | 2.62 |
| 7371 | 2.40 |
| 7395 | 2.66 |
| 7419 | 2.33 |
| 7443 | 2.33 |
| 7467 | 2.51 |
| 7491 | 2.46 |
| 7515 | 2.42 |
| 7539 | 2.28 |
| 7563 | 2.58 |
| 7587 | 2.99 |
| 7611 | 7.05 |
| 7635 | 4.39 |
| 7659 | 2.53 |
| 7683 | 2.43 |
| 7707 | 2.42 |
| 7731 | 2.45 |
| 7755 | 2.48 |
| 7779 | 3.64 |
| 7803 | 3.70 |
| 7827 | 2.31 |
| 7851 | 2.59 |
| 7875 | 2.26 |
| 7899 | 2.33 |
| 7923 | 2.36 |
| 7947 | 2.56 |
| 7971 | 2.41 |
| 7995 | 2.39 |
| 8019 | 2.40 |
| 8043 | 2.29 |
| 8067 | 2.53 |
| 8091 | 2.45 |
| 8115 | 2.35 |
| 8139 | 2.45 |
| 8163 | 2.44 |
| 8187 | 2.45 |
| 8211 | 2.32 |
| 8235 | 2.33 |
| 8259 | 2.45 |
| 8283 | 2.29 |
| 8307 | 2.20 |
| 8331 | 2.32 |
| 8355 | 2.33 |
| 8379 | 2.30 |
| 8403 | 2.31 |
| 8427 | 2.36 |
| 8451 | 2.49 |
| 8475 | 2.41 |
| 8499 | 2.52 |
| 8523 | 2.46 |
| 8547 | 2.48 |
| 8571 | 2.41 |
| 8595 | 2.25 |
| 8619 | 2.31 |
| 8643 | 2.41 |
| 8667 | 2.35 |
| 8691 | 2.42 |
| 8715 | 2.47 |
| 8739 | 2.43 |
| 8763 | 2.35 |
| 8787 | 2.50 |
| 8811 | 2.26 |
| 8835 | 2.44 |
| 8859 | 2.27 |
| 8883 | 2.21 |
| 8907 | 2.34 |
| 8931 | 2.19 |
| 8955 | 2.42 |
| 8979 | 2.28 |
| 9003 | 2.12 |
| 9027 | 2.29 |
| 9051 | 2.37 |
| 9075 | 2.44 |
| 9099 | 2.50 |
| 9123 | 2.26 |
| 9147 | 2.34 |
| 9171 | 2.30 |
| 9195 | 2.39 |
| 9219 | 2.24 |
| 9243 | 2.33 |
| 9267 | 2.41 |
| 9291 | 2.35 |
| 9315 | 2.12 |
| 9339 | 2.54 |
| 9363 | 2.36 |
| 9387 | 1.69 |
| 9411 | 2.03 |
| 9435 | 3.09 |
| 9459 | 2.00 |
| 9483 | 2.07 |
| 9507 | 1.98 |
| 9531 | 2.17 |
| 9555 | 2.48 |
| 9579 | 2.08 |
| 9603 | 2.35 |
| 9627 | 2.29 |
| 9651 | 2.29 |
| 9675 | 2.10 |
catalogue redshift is 0.16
